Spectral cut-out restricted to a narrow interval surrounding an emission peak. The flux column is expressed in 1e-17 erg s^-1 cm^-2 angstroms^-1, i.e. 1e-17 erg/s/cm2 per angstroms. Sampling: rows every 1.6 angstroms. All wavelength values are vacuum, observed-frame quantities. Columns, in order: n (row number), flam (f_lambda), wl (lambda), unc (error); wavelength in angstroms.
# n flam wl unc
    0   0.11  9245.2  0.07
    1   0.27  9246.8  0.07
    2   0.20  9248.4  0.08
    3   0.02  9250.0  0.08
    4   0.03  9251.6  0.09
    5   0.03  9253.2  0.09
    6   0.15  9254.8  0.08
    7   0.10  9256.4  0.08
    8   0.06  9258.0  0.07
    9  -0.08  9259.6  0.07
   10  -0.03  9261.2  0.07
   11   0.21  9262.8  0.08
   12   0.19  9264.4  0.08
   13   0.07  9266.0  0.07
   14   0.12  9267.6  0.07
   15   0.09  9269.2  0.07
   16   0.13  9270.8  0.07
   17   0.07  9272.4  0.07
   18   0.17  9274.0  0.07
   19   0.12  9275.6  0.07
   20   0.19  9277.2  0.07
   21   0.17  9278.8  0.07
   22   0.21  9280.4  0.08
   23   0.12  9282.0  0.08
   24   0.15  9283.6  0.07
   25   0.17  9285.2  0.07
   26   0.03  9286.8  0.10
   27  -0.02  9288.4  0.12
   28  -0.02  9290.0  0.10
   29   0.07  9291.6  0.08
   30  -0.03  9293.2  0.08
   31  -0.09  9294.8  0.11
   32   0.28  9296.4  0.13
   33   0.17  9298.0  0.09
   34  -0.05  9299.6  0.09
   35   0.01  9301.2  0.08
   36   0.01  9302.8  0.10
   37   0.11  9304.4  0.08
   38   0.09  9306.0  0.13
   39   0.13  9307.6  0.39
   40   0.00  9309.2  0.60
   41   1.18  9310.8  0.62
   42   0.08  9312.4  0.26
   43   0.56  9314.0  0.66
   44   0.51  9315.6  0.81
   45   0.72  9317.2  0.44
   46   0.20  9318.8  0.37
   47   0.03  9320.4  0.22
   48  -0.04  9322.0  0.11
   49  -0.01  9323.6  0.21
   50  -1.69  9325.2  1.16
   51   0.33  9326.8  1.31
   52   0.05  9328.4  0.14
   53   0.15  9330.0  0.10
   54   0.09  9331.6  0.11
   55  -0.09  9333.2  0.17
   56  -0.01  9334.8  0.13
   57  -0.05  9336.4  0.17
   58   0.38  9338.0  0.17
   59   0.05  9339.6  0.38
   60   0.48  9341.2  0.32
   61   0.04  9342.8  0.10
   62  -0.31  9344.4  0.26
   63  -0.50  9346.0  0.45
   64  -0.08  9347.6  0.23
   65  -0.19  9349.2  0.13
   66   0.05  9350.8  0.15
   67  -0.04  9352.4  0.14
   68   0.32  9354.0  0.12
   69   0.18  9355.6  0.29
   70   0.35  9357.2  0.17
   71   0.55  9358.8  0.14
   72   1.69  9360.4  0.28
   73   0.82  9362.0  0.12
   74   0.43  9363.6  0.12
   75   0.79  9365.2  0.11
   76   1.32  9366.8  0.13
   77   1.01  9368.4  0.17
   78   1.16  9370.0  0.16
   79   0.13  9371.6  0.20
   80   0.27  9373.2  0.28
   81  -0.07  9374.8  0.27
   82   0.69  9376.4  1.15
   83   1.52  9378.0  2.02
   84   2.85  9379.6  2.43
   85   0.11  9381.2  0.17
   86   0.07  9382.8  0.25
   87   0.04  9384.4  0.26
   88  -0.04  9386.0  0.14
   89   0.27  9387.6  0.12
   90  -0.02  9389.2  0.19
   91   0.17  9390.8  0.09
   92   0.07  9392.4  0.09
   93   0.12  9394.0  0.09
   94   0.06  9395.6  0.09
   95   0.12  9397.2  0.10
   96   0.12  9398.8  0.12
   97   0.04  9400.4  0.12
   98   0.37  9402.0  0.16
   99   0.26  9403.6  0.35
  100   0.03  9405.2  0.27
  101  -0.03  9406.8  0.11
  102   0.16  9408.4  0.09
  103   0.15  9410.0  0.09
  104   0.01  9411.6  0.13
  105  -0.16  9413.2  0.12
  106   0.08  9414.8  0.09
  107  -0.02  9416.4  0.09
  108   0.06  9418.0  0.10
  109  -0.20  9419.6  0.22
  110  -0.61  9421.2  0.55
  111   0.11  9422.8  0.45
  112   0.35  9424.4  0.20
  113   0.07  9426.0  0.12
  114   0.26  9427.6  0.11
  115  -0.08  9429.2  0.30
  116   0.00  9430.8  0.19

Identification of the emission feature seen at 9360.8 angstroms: [O II] 3727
